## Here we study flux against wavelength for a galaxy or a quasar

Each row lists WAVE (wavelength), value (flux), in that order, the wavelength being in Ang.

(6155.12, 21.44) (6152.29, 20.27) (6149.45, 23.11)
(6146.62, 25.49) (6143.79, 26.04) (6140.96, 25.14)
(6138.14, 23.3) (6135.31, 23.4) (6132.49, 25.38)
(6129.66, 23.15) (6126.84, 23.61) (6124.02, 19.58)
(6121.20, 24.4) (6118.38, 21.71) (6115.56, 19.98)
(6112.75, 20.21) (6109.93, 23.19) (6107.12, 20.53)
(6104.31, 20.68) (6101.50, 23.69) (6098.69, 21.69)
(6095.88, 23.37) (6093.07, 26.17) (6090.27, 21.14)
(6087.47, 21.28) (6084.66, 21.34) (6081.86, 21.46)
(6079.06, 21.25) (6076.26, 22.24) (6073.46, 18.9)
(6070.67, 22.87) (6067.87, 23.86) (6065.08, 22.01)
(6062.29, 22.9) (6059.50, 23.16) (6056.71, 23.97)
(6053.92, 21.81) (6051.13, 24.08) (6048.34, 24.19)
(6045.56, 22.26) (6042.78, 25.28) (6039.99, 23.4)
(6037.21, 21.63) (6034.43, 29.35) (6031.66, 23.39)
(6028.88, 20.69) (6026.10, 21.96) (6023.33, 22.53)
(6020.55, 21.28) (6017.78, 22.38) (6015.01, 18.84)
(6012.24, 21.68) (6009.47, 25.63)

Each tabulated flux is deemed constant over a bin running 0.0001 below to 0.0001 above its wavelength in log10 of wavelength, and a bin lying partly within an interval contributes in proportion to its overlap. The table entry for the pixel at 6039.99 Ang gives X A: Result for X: 23.4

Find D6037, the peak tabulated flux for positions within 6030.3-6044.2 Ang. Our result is 29.35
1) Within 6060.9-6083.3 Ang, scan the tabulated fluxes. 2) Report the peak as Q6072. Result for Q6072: 23.86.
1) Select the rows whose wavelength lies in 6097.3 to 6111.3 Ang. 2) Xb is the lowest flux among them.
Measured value 20.53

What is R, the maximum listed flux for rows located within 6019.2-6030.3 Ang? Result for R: 22.53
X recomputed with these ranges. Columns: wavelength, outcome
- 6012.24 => 21.68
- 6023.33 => 22.53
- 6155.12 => 21.44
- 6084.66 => 21.34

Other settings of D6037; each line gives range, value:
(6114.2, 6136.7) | 25.38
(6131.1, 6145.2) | 26.04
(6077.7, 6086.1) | 21.46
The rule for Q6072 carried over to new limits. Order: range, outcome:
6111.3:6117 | 20.21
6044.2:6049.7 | 24.19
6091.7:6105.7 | 26.17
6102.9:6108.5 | 20.68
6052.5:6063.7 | 23.97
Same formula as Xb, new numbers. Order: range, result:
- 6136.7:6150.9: 23.11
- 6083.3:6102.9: 21.14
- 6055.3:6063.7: 22.9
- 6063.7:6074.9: 18.9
